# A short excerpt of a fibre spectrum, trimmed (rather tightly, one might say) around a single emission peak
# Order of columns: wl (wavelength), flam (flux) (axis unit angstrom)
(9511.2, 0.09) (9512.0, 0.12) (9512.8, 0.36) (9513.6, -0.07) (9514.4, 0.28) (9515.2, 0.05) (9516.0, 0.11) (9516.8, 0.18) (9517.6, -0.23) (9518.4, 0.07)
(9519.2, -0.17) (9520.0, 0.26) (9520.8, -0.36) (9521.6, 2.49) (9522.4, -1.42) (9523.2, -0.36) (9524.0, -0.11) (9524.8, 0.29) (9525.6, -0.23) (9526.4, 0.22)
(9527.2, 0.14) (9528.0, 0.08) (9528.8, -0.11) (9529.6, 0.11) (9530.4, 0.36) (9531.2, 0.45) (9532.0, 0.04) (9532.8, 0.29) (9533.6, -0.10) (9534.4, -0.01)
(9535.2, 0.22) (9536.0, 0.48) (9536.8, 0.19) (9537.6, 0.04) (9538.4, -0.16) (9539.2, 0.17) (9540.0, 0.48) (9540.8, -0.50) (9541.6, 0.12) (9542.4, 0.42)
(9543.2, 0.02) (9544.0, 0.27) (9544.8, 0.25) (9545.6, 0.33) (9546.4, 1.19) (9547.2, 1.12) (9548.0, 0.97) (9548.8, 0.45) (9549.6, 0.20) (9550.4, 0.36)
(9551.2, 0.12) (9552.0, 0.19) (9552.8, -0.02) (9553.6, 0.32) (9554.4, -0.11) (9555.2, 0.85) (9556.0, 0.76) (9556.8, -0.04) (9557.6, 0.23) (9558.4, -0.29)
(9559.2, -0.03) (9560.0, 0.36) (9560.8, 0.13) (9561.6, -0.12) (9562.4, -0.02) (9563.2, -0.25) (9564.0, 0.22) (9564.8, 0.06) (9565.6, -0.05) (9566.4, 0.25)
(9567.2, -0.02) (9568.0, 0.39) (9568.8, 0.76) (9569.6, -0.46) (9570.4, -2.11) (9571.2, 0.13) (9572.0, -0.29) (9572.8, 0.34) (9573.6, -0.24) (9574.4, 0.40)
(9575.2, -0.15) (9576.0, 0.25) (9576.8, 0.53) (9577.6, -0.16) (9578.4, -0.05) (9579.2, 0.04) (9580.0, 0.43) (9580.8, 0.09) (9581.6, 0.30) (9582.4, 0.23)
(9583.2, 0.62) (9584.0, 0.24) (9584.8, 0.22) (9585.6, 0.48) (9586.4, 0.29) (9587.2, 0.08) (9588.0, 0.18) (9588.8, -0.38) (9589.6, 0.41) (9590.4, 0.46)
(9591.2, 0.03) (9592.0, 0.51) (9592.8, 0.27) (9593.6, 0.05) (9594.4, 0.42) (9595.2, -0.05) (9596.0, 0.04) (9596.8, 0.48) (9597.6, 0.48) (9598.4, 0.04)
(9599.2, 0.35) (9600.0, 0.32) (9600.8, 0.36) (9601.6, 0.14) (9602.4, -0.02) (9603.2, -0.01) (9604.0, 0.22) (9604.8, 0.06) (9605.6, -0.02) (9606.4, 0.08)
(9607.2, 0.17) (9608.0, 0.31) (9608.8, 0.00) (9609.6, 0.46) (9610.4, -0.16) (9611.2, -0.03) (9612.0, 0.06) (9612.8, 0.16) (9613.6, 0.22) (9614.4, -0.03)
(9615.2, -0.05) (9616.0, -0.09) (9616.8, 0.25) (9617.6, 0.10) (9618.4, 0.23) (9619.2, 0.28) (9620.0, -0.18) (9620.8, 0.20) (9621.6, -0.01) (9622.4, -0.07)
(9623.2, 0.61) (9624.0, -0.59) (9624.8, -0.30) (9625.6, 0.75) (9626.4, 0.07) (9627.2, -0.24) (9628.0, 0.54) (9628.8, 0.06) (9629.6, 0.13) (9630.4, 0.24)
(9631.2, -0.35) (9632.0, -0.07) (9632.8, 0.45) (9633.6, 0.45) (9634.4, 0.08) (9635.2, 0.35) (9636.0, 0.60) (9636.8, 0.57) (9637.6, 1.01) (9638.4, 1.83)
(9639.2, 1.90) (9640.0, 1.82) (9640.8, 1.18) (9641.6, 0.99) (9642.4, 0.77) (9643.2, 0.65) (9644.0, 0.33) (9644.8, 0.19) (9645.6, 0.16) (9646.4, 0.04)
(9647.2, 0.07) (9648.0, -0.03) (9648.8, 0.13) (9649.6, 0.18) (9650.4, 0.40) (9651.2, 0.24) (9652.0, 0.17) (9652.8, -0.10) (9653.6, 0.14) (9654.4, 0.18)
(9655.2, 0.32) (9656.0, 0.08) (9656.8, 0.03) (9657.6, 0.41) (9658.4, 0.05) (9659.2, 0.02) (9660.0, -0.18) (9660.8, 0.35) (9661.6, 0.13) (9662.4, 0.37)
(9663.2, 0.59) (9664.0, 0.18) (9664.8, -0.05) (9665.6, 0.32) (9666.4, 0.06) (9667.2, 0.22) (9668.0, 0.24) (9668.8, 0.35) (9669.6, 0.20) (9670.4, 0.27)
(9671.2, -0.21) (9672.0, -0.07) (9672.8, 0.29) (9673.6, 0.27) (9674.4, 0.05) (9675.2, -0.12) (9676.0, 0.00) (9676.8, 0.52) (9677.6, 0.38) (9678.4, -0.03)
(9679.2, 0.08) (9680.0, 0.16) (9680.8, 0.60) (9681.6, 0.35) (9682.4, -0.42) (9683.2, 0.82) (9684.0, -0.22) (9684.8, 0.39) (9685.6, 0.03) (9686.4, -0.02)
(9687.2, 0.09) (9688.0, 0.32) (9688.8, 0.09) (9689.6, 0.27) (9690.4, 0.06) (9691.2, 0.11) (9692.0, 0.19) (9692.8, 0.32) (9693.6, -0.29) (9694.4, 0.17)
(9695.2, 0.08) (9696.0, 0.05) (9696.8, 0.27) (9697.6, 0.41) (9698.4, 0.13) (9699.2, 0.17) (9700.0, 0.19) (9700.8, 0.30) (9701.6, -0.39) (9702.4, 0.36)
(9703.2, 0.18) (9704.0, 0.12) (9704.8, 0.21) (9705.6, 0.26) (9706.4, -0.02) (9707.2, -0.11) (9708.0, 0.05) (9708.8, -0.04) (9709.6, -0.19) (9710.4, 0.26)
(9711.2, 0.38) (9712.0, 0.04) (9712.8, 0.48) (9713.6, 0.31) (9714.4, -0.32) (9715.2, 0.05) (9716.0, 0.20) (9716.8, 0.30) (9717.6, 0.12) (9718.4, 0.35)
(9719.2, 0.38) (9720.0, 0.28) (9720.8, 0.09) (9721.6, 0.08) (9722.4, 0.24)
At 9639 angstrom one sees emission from [O III]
